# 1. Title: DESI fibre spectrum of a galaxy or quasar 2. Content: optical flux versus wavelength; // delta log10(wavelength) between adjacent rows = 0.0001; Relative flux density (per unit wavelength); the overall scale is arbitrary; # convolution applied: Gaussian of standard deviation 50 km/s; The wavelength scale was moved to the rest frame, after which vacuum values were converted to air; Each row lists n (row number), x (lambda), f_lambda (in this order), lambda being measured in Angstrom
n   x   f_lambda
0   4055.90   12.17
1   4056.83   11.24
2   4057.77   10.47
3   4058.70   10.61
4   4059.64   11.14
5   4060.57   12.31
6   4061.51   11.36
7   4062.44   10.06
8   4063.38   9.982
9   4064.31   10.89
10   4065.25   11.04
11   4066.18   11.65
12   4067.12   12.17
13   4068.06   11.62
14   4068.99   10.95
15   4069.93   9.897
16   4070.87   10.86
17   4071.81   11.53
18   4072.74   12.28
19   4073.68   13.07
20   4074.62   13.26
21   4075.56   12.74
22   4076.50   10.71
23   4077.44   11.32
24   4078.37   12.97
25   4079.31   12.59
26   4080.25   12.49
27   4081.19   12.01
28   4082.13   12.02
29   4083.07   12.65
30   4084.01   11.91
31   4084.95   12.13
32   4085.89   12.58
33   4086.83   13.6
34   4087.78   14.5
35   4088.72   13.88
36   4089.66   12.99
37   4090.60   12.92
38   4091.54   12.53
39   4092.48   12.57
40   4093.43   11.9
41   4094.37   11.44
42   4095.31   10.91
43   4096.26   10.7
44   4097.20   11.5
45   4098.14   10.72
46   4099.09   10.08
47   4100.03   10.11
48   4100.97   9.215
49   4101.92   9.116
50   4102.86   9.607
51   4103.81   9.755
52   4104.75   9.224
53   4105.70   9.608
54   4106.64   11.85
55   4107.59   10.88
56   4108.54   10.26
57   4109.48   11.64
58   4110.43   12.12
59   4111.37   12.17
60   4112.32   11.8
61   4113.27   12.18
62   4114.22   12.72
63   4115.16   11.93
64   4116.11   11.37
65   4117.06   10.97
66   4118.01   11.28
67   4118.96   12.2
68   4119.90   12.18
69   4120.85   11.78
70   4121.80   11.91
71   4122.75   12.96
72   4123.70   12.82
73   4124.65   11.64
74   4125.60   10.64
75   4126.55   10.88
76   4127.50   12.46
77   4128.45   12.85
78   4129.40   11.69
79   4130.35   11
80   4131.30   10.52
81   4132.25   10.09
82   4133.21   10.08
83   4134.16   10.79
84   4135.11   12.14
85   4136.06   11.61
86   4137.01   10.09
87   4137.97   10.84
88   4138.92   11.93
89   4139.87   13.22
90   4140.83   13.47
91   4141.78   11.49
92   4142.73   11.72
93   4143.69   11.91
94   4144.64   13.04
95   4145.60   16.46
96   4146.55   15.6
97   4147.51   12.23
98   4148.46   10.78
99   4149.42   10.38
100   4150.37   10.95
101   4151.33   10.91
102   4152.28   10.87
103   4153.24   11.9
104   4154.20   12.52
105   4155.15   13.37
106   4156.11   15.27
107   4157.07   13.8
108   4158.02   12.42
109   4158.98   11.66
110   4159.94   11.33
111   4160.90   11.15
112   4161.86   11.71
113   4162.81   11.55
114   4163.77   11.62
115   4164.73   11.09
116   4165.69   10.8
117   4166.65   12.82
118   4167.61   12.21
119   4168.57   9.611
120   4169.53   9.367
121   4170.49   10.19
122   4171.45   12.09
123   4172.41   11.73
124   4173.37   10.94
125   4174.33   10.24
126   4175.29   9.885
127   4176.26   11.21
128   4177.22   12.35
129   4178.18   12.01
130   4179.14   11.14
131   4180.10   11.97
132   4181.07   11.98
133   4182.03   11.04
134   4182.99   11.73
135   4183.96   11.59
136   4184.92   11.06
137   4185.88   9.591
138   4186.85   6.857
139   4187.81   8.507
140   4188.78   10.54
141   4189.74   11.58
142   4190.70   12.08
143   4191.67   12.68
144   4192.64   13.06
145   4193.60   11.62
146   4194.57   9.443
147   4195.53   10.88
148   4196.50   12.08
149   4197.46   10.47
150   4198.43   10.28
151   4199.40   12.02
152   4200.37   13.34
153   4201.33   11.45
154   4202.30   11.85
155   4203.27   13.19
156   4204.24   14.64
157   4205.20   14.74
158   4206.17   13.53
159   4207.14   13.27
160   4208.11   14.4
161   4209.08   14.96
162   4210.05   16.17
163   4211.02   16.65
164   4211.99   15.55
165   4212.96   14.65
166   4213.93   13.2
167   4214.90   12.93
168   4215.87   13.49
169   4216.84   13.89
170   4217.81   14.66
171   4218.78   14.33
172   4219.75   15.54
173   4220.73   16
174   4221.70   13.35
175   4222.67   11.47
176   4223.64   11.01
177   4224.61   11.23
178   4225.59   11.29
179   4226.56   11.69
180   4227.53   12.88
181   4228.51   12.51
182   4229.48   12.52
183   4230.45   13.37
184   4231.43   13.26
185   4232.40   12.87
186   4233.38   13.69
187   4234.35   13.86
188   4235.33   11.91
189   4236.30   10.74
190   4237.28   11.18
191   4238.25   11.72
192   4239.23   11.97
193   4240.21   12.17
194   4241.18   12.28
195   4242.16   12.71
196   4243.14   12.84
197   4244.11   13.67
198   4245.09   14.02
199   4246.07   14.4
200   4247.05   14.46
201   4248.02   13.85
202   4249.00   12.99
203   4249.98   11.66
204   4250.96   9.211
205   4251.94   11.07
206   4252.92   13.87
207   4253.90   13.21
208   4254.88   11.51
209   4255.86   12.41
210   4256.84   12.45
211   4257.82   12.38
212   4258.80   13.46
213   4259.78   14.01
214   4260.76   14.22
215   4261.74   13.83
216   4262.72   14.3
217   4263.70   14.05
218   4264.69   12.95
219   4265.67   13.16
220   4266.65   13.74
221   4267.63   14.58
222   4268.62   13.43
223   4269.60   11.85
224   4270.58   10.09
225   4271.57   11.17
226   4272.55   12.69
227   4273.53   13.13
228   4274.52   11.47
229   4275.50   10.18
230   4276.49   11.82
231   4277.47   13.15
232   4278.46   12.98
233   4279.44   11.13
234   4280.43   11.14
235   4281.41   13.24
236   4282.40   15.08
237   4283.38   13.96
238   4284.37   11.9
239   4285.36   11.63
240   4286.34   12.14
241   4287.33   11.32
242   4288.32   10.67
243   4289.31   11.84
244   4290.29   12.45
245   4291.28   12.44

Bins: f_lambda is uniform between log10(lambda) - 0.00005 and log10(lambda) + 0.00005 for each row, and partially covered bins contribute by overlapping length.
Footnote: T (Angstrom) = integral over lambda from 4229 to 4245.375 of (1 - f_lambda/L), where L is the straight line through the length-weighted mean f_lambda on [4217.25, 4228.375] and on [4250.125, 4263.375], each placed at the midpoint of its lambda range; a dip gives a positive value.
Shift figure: 0.4 Angstrom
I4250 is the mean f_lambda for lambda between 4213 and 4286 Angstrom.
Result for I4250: 12.8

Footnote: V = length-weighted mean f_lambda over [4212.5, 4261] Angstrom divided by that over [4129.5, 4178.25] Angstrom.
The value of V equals 1.1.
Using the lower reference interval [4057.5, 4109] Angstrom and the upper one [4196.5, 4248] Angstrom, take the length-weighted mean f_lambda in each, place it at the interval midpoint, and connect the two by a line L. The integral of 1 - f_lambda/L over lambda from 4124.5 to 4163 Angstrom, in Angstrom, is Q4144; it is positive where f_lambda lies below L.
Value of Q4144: 0.9 Angstrom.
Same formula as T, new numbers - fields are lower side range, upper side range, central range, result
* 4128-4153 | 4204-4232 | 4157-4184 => 2.46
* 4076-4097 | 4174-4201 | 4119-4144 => 0.29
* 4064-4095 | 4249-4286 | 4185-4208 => 1.42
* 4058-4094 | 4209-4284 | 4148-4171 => 1.61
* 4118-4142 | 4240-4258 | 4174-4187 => 1.16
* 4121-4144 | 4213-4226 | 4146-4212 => 3.29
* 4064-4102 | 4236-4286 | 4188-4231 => -1.79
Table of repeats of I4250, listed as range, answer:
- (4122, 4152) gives 11.8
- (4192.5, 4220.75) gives 13.4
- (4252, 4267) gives 13.2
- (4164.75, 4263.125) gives 12.4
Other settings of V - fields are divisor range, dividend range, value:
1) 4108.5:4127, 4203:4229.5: 1.16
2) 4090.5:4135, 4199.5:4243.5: 1.17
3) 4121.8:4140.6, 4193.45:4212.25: 1.13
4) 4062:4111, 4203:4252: 1.15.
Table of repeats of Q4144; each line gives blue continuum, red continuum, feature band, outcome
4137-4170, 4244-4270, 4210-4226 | -1.4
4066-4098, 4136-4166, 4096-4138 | 3.4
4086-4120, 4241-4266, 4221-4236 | 0.3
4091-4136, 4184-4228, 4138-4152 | -0.8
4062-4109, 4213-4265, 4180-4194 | 1.6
